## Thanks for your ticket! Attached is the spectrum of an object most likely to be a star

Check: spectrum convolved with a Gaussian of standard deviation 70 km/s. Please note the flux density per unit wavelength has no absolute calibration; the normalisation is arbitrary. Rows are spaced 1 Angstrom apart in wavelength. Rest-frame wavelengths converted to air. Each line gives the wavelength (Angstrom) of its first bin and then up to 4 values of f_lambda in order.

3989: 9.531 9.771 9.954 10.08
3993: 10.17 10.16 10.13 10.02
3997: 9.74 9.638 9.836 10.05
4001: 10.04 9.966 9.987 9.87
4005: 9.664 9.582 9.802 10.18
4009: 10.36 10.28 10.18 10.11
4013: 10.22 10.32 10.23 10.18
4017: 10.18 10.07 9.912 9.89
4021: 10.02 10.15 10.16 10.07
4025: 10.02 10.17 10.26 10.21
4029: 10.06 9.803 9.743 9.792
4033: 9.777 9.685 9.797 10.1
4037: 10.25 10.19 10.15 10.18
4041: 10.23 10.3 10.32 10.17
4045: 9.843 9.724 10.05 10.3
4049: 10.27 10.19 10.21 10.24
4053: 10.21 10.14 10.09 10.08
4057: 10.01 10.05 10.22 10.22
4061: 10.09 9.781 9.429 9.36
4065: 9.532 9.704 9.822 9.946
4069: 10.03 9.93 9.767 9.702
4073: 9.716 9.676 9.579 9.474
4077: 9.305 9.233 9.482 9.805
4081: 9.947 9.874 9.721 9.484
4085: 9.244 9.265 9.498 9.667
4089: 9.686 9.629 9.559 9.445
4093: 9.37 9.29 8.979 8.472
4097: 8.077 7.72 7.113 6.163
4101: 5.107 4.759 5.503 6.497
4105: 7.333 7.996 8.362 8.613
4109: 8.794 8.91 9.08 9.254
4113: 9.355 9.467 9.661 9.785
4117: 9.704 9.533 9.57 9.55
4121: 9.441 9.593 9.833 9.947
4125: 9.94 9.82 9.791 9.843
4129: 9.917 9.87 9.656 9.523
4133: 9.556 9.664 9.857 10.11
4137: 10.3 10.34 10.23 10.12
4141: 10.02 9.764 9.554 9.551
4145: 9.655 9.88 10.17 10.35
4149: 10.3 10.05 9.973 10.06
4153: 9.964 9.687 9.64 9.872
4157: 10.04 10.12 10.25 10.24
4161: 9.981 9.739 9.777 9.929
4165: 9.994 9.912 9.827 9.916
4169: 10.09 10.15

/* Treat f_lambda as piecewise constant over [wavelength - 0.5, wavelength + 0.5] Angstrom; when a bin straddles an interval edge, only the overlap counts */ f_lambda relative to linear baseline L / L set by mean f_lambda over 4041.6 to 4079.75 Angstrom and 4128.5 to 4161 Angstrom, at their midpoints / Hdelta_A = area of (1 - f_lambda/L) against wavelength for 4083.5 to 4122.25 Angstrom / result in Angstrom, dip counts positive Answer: 5.08 Angstrom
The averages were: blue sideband 9.9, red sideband 9.95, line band 8.62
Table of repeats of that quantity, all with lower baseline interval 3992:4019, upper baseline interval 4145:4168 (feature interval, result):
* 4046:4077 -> 0.3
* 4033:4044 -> -0.1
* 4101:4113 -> 2.8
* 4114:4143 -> 0.5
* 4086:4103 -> 3.0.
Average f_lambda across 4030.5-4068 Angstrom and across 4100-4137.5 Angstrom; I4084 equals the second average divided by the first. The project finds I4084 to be 0.90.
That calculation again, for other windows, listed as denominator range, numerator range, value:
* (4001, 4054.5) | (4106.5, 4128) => 0.94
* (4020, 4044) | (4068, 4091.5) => 0.96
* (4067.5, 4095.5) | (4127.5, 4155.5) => 1.03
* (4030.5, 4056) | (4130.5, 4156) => 0.98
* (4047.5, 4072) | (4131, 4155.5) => 0.99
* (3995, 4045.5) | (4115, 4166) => 0.98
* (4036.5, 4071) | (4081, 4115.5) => 0.85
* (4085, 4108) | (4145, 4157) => 1.23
